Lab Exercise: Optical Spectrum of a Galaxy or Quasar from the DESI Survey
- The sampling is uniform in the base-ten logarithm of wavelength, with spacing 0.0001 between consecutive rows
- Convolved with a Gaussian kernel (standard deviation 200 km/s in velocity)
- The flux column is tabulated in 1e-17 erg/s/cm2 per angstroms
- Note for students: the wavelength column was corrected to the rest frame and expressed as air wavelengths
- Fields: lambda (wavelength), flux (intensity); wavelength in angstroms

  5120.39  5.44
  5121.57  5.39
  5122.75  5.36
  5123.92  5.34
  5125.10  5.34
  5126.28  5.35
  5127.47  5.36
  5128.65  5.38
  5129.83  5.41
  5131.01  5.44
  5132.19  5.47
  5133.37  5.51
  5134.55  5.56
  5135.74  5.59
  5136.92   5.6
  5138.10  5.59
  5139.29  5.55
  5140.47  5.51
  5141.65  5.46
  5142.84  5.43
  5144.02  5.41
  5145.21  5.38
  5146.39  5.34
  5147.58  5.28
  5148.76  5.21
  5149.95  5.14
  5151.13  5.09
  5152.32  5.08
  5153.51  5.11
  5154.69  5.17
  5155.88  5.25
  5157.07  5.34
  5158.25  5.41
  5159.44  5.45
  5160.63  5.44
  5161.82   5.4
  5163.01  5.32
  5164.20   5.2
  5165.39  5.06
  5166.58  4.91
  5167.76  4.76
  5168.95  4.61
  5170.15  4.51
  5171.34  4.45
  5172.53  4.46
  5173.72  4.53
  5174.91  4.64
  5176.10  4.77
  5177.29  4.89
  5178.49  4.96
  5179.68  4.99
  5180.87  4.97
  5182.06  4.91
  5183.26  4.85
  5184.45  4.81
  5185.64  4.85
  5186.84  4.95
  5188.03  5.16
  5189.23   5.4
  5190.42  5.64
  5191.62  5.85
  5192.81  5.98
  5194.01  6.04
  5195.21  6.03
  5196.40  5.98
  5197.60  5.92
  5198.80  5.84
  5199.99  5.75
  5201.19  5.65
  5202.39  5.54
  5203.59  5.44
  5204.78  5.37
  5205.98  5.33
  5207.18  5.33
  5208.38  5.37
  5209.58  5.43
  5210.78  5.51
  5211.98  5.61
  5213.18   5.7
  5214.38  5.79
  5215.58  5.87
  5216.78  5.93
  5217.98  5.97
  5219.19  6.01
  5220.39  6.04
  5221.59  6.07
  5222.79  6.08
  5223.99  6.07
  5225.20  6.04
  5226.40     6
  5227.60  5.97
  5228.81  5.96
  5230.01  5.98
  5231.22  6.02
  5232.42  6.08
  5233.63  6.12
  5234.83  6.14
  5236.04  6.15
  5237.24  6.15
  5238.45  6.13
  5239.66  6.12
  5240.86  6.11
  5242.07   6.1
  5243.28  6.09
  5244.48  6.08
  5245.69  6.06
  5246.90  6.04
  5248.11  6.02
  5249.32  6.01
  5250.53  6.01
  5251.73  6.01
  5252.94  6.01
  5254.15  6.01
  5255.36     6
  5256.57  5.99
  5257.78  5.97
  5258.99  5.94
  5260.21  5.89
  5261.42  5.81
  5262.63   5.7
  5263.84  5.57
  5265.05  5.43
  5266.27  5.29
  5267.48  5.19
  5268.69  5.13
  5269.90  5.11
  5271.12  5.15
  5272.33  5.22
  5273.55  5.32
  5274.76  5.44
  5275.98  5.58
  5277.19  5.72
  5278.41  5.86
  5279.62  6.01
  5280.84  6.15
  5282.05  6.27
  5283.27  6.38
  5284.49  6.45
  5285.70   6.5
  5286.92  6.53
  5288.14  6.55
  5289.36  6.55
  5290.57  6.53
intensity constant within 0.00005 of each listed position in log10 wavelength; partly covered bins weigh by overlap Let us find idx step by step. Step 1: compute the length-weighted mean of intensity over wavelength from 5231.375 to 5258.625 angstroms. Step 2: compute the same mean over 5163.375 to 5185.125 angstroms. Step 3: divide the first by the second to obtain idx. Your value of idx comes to 1.3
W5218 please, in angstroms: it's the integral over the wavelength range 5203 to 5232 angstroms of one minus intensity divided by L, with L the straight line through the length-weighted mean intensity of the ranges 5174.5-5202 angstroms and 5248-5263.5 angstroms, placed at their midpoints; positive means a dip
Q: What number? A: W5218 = -0.94 angstroms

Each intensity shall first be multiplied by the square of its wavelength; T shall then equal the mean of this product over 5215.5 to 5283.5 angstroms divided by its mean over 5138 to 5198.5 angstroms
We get 1.17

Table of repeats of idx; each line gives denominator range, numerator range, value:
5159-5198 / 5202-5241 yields 1.14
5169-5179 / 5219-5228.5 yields 1.30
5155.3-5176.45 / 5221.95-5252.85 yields 1.22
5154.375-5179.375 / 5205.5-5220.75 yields 1.14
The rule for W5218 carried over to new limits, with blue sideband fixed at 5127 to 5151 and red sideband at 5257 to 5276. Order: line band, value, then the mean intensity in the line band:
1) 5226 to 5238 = -1.3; 6.06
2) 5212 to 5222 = -0.8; 5.9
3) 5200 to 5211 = 0.0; 5.45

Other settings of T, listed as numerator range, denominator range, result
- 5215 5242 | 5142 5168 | 1.19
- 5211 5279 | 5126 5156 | 1.13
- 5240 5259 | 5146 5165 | 1.19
